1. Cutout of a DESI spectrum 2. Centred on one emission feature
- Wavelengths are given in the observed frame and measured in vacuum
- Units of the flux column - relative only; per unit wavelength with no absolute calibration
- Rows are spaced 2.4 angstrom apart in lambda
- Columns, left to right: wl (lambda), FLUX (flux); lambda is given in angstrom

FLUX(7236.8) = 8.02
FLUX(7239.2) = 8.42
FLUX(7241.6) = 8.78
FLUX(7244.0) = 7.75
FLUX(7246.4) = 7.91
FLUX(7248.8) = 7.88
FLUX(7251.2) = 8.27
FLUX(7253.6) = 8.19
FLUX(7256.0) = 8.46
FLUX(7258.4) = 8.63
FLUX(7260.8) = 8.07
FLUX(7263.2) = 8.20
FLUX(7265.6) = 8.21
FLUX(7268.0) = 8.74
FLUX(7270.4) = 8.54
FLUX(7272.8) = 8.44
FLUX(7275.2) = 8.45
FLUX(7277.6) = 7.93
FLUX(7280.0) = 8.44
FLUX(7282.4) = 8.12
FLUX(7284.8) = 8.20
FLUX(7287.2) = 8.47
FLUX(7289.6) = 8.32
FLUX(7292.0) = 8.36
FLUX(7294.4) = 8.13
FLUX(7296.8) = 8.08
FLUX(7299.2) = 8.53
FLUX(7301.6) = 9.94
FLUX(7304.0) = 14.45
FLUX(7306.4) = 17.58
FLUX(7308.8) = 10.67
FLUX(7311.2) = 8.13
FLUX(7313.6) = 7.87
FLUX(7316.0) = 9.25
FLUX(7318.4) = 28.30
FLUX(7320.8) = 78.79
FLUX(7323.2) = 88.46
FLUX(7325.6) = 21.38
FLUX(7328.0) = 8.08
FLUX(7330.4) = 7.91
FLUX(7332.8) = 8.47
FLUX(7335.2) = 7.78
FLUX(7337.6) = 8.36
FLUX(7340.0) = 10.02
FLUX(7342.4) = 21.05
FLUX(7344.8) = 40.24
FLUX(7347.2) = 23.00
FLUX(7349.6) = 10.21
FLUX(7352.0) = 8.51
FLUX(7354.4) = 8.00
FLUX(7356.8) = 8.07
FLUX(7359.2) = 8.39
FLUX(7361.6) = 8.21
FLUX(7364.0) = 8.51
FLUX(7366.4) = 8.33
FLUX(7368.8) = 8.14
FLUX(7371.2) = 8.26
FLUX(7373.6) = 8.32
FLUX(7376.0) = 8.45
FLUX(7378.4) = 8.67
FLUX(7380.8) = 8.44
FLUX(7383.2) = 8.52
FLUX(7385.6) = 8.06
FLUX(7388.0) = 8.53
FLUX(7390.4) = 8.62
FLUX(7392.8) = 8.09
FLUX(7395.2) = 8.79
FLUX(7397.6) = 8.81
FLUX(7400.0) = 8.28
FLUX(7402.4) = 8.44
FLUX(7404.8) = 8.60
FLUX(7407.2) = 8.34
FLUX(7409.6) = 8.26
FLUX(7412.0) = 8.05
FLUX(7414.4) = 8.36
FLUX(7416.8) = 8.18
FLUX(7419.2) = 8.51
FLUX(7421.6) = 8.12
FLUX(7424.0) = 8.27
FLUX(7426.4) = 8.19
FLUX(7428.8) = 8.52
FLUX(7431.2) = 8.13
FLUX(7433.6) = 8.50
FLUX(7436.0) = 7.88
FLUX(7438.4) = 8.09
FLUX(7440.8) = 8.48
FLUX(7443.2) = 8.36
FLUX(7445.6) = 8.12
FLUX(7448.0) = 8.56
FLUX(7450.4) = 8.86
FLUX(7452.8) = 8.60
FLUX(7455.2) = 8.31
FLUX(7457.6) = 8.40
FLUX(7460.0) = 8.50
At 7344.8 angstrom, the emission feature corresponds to [N II] 6583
